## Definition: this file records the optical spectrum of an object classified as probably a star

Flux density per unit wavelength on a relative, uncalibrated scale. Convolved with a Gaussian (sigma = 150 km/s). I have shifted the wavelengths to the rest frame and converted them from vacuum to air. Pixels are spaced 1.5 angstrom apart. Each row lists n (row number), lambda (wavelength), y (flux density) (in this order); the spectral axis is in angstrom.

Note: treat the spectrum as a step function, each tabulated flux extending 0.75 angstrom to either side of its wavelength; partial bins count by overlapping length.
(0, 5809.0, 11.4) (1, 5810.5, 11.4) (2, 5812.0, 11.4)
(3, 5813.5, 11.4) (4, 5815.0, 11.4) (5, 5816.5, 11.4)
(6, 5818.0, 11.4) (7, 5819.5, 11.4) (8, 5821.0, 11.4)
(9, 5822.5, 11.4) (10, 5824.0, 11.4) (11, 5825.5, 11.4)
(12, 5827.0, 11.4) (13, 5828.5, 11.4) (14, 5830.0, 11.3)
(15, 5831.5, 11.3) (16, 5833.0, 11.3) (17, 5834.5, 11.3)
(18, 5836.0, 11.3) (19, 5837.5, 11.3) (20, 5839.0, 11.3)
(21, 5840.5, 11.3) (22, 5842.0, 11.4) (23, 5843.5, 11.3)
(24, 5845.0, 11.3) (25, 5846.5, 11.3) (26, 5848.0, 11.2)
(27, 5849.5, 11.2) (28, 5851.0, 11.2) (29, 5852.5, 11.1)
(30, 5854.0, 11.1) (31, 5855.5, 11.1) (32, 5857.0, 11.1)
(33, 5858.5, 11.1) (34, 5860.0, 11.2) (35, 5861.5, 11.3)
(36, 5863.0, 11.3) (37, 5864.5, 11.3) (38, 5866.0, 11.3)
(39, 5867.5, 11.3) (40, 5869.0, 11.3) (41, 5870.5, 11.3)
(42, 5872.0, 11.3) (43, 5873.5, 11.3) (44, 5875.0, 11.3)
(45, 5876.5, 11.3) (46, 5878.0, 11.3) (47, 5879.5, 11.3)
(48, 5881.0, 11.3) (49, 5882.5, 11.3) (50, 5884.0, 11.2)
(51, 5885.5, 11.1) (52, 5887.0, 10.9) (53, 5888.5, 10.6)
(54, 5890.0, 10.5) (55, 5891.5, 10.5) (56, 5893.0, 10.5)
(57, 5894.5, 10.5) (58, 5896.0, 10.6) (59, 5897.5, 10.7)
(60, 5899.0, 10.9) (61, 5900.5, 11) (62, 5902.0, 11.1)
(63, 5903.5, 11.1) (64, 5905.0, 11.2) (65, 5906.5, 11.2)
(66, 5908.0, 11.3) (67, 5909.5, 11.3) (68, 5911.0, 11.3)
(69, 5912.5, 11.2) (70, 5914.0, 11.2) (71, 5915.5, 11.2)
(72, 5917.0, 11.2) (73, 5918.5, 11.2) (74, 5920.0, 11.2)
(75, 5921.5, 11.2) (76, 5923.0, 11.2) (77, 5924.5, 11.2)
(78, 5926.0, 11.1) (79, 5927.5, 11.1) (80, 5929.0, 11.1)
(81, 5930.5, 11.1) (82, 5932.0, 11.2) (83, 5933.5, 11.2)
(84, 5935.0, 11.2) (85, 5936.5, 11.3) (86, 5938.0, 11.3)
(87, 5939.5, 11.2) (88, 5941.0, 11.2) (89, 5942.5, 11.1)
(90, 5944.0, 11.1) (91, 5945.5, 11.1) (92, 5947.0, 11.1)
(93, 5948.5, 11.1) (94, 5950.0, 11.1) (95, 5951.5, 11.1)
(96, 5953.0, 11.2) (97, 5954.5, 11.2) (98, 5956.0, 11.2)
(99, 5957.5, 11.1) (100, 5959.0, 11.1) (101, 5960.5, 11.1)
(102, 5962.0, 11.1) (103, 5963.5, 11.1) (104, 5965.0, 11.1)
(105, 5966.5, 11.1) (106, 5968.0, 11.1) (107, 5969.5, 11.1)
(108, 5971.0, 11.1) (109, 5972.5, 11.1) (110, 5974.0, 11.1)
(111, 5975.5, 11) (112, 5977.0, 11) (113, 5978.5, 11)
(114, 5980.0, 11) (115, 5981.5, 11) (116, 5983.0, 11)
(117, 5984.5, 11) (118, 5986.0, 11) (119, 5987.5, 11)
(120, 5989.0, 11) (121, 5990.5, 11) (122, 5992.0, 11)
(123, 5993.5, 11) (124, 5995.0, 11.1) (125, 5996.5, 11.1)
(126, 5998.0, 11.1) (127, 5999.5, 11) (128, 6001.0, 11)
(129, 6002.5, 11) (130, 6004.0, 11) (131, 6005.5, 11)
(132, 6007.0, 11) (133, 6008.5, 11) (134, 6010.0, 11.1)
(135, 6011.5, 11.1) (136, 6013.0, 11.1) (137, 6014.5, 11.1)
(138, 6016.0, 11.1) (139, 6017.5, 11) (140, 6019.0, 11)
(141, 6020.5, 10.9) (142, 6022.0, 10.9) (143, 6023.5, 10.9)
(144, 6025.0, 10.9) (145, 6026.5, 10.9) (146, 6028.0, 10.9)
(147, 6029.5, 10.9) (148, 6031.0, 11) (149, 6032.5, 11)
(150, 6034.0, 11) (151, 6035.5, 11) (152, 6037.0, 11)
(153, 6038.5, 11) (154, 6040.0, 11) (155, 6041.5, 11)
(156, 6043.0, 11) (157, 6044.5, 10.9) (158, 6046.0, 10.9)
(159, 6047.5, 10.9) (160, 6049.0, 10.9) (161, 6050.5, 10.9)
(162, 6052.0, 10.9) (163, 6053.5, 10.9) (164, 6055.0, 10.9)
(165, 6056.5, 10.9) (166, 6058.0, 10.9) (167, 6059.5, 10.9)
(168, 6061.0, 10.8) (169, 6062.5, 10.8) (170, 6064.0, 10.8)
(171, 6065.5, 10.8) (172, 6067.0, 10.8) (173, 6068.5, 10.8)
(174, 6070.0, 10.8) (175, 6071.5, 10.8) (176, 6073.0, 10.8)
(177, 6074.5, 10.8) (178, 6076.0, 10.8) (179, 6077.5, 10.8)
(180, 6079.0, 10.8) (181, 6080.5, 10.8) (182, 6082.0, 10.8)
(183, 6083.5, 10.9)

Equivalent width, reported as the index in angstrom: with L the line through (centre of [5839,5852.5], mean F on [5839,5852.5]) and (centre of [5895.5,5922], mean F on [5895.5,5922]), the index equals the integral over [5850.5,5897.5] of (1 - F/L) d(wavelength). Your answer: 0.5 angstrom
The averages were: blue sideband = 11.3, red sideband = 11.1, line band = 11.1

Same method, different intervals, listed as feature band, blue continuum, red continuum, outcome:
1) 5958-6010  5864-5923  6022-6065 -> -0.2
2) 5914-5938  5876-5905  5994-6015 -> -0.5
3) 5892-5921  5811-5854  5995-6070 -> 0.4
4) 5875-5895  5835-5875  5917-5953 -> 0.5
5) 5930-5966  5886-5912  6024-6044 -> -0.7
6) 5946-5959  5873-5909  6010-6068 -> -0.2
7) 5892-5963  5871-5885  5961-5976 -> 0.4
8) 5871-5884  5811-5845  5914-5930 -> 0.0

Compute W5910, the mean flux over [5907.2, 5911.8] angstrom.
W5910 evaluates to 11.3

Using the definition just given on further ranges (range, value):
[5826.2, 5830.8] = 11.4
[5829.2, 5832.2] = 11.3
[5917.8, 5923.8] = 11.2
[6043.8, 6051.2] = 10.9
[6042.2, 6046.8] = 10.9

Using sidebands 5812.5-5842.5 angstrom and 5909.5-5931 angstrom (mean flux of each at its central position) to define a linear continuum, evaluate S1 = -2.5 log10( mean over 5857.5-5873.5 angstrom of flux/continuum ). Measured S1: 0.00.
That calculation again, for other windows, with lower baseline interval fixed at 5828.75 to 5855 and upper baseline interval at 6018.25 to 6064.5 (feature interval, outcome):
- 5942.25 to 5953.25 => 0.00 mag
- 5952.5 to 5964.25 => -0.01 mag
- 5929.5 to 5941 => -0.01 mag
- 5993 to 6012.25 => 0.00 mag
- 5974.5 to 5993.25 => 0.00 mag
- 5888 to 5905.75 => 0.04 mag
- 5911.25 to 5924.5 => -0.01 mag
